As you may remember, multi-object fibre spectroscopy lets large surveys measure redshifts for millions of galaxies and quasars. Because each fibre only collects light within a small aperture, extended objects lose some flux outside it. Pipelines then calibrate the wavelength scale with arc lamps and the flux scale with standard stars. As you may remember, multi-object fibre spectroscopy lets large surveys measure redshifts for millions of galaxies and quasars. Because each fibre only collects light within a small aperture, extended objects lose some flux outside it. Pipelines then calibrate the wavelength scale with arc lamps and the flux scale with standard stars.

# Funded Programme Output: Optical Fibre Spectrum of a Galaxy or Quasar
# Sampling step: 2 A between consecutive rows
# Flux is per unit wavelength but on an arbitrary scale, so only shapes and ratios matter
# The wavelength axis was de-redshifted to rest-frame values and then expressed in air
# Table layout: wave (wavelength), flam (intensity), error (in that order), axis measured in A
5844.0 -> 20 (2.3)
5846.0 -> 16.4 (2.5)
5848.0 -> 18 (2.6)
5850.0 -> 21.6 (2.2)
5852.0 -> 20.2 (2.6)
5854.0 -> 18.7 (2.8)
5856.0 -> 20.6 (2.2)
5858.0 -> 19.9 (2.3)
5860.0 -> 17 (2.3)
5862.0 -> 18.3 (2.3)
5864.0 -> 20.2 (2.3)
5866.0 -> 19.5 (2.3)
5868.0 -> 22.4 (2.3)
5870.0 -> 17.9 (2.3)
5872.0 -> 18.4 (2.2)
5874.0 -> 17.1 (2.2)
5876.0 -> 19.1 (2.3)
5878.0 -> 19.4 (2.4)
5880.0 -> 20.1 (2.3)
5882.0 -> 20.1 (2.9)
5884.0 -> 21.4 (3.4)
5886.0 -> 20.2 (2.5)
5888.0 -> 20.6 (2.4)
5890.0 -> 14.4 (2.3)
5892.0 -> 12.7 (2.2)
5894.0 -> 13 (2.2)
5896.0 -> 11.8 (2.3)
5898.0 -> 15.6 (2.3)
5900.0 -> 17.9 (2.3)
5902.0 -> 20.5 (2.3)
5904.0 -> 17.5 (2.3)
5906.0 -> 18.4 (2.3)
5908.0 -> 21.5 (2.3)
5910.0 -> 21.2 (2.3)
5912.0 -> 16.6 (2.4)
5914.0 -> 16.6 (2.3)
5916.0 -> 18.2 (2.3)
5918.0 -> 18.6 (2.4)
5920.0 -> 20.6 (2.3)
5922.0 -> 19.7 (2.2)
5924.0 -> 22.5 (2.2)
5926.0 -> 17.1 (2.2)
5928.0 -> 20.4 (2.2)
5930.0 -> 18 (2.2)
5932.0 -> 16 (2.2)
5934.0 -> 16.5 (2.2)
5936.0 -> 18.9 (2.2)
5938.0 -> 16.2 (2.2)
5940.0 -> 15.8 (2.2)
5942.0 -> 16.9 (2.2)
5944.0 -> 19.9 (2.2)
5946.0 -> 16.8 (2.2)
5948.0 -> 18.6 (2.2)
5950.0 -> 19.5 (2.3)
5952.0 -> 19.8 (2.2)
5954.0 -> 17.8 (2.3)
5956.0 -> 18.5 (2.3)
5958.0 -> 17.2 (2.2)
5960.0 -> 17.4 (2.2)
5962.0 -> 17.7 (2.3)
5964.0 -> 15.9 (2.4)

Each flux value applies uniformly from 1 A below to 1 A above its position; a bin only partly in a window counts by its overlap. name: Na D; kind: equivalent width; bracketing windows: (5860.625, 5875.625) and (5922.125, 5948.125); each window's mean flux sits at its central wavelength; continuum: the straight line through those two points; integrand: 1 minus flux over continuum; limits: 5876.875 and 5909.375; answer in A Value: 1.4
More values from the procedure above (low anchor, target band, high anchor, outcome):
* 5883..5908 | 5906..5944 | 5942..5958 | -1.21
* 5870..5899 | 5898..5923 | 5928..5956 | -1.67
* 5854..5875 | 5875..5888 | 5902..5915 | -0.76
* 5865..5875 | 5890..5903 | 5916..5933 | 2.64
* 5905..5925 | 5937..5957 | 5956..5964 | -0.04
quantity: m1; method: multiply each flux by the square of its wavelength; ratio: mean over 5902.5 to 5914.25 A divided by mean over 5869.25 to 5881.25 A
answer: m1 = 1.0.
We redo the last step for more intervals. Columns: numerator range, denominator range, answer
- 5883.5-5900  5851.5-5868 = 0.84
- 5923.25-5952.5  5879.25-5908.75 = 1.04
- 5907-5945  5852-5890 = 0.97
